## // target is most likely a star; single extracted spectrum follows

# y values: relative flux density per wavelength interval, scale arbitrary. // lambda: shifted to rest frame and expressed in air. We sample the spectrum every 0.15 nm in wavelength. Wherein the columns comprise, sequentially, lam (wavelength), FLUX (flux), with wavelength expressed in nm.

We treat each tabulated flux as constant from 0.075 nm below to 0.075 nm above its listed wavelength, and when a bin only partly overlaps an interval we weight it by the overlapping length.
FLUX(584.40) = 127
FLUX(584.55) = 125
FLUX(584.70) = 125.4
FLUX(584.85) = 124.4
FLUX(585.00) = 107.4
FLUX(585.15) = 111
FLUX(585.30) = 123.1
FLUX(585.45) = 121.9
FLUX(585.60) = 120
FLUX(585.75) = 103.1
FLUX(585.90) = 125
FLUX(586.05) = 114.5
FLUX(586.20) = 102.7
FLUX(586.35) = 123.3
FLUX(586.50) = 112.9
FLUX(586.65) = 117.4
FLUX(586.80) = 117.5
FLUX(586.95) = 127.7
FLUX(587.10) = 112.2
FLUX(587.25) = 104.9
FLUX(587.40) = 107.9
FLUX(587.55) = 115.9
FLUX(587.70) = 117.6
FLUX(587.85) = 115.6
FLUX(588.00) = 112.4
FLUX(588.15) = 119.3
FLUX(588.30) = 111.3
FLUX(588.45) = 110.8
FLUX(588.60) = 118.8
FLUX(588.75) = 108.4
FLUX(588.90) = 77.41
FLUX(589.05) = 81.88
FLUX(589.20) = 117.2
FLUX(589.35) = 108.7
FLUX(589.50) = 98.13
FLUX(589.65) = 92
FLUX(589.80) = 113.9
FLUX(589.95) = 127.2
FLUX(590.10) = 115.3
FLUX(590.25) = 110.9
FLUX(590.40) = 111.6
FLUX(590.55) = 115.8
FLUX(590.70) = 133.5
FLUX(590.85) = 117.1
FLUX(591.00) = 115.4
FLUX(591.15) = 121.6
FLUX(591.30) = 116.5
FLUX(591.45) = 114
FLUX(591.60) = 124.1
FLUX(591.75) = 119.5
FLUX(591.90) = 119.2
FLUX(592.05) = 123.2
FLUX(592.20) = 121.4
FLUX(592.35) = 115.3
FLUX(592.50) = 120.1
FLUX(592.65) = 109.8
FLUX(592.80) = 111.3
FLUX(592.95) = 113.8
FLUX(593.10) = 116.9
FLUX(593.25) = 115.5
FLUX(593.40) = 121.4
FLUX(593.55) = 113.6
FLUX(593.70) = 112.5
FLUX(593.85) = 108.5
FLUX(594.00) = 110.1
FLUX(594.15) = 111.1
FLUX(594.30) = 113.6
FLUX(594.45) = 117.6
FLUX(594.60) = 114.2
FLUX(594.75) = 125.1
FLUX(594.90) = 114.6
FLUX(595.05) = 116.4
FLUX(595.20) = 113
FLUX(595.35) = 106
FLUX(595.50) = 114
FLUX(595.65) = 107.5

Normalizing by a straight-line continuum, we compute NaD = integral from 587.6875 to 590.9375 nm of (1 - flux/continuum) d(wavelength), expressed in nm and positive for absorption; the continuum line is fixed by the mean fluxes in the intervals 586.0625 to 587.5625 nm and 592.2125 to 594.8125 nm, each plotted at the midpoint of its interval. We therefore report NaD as 0.11 nm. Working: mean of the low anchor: 114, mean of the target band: 111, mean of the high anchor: 115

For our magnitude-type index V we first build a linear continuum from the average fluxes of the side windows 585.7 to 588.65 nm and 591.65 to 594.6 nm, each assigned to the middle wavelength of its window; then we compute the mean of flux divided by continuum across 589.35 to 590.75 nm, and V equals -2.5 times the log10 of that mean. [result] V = 0.02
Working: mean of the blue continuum 115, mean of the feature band 113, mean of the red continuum 116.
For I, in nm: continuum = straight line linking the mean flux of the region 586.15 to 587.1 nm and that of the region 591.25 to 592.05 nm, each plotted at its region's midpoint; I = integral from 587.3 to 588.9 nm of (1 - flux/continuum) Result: 0.08 nm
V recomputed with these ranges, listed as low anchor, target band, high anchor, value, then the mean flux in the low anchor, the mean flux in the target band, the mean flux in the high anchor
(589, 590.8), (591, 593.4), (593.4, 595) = -0.044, 111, 118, 114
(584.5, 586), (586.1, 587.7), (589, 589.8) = -0.026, 118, 114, 101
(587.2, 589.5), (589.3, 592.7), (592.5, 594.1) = -0.046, 108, 116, 114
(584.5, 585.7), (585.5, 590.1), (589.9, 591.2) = 0.072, 119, 111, 118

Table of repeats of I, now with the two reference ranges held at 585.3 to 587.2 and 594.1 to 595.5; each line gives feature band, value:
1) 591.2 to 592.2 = -0.04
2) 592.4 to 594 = 0.01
